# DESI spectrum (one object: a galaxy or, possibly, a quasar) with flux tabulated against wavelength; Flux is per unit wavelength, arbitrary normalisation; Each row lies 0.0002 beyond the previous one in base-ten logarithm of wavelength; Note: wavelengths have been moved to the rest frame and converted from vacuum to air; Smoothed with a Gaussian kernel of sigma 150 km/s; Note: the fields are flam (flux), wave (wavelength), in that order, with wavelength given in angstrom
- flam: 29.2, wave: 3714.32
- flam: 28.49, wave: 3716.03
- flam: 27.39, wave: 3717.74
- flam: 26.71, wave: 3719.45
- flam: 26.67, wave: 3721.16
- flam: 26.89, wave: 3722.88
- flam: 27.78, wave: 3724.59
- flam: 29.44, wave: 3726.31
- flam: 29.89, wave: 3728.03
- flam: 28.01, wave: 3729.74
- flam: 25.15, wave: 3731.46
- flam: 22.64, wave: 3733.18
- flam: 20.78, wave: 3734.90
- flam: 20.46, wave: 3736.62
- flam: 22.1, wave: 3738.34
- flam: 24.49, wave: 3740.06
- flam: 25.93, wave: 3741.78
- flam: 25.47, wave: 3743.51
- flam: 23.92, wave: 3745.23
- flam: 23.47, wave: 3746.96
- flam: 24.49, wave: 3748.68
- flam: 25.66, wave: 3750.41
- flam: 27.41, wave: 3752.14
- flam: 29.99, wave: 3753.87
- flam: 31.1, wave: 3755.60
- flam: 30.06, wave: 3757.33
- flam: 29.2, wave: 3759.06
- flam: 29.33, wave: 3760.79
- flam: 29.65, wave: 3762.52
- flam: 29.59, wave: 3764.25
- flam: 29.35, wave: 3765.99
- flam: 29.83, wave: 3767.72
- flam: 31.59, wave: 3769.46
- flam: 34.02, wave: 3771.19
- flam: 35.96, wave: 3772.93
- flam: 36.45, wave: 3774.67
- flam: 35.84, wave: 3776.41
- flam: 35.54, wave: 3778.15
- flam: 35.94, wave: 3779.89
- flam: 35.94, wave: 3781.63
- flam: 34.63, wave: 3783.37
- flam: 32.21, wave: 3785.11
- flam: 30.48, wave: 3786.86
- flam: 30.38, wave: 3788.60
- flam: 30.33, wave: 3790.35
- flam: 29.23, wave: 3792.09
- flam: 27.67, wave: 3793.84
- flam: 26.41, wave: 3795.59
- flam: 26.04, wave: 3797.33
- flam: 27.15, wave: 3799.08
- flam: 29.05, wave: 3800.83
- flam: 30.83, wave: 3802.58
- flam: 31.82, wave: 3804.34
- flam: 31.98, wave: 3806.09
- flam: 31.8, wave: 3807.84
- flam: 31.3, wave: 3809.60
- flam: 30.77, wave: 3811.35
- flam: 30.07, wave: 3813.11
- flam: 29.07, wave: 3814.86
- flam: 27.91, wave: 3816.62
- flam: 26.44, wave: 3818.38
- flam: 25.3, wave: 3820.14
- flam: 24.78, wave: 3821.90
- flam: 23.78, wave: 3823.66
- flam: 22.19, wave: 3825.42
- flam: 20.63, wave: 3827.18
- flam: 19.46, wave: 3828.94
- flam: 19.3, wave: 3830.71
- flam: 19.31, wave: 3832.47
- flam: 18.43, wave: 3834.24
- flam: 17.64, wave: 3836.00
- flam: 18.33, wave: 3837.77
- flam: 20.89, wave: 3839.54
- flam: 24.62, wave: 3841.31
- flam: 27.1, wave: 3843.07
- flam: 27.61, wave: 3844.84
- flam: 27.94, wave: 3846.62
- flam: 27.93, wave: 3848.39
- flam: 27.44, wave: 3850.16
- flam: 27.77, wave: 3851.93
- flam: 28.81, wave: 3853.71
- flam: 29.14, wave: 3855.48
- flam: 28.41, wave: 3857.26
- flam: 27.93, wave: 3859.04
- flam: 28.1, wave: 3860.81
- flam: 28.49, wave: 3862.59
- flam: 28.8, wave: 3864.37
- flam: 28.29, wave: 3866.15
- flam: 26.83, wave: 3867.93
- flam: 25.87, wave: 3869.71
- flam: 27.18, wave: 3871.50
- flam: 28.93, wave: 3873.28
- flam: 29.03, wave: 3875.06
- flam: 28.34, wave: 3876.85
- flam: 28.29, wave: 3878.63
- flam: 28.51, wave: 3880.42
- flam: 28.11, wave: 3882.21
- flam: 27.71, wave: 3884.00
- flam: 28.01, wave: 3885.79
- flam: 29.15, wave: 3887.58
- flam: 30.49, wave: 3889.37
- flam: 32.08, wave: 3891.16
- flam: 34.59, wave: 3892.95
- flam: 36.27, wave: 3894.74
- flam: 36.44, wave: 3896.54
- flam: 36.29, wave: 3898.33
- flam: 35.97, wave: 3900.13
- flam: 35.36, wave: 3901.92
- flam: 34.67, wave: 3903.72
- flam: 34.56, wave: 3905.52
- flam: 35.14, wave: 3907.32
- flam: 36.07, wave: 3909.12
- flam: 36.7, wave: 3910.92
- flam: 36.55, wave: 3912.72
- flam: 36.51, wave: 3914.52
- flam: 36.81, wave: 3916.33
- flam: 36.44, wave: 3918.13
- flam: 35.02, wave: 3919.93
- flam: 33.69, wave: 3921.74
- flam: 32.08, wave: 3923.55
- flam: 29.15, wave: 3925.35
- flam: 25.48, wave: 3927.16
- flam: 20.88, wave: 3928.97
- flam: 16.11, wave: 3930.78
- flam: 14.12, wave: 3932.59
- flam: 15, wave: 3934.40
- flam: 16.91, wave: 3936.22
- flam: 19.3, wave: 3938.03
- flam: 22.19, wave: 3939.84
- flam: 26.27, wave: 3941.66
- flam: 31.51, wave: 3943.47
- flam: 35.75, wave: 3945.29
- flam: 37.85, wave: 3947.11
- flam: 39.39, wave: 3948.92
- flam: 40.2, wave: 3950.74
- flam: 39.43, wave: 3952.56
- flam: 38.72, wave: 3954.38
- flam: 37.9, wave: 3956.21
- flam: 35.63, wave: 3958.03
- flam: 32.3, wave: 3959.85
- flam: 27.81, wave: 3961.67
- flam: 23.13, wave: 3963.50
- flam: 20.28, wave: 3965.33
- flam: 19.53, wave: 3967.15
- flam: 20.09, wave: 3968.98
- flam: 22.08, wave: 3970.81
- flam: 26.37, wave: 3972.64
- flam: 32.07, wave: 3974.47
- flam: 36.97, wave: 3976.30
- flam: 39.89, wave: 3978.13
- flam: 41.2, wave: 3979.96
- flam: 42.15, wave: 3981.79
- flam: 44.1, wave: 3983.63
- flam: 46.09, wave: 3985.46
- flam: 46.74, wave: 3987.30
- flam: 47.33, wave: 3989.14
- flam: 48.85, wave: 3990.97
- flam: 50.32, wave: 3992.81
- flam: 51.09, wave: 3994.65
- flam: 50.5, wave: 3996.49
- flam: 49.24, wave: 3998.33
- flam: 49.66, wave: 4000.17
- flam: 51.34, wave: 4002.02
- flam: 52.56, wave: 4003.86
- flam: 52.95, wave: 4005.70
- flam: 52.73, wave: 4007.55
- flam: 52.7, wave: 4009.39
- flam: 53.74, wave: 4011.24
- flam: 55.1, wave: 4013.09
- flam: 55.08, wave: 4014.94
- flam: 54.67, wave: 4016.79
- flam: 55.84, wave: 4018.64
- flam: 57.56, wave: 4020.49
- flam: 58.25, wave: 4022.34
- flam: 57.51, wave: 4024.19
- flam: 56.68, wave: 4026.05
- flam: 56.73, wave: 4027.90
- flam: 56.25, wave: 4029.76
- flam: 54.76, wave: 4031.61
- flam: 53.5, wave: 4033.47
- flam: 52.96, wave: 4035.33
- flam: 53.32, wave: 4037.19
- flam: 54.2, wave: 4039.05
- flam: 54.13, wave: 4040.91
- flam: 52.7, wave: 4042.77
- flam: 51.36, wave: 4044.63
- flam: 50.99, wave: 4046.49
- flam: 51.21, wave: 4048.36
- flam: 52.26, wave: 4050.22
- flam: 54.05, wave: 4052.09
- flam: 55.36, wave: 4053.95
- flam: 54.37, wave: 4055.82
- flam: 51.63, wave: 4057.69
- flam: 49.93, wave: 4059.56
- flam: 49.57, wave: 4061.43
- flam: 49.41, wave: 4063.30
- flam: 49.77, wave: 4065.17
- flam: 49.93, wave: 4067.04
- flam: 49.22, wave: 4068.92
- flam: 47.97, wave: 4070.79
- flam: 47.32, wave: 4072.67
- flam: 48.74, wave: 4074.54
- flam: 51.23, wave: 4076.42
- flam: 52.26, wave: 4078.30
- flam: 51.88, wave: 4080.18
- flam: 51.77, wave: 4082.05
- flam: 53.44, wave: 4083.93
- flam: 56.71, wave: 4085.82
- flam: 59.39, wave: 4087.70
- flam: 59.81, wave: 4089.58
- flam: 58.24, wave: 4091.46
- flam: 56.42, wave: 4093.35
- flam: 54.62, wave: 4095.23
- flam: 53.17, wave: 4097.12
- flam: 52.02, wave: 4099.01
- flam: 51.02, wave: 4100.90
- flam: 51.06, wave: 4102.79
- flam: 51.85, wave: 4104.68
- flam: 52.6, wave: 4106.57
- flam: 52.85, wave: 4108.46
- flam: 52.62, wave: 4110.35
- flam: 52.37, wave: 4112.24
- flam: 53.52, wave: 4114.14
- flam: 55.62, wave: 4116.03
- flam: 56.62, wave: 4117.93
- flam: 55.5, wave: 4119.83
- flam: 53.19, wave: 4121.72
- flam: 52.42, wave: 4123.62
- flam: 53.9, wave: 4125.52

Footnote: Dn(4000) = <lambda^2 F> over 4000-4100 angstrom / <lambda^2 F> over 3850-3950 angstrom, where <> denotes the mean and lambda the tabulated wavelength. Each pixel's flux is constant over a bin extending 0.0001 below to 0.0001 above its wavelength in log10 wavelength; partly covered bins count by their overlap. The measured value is 1.93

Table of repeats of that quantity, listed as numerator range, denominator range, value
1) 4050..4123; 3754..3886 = 2.14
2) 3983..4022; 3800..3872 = 2.13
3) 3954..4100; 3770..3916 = 1.81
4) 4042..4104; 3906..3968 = 1.87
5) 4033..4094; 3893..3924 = 1.60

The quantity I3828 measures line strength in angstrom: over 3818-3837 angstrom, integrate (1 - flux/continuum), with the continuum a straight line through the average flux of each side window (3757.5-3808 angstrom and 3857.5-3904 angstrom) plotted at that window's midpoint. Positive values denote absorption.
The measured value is 5.8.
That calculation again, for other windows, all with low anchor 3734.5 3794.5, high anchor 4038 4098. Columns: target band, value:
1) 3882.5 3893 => 2.4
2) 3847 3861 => 3.1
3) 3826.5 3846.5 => 7.7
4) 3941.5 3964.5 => 4.9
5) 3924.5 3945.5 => 10.0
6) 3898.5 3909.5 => 1.3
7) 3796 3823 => 3.3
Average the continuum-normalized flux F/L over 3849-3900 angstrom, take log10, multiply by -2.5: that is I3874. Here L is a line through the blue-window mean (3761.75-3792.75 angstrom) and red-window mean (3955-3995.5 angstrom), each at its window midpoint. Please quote 0.16 mag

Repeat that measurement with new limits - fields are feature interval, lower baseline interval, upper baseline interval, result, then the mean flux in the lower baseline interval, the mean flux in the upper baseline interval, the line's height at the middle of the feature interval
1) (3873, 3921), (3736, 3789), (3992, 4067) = 0.248 mag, 29.7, 53.1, 41.5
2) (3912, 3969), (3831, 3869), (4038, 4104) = 0.240 mag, 25.6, 52.5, 36.6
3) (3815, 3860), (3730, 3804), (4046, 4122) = 0.367 mag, 29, 52.7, 34.3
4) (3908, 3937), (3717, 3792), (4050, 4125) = 0.383 mag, 28.9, 52.8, 41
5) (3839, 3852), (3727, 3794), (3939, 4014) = 0.248 mag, 29.1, 39.7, 33.3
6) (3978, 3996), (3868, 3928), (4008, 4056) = 0.020 mag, 32.2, 54.4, 47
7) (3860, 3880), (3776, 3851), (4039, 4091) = 0.177 mag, 27.4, 52.2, 33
